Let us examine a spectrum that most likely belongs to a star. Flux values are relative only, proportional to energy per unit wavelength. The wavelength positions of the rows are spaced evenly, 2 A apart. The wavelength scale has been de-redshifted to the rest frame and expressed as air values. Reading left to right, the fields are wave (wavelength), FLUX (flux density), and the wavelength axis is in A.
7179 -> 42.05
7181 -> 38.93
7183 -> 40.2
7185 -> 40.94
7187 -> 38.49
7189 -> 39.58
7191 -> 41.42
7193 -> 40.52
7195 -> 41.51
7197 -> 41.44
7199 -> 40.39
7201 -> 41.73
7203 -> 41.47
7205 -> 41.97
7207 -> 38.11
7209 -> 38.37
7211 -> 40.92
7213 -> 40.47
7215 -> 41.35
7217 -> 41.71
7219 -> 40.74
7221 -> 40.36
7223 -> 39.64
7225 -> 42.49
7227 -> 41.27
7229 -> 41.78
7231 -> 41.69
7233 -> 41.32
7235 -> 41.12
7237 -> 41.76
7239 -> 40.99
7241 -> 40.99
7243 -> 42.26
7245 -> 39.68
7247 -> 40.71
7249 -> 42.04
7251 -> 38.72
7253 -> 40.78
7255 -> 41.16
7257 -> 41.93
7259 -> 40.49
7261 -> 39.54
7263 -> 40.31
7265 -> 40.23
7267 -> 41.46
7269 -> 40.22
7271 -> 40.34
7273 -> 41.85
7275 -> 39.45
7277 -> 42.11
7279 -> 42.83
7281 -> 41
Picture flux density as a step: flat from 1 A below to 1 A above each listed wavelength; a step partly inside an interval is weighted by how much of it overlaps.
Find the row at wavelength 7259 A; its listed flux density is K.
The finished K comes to 40.49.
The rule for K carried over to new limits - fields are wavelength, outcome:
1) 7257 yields 41.93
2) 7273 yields 41.85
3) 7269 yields 40.22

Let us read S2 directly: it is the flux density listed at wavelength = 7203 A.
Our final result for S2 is 41.47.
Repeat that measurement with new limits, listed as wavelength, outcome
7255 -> 41.16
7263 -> 40.31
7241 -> 40.99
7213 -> 40.47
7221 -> 40.36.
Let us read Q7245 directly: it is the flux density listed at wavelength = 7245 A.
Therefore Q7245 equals 39.68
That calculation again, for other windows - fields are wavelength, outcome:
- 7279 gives 42.83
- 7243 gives 42.26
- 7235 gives 41.12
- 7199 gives 40.39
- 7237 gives 41.76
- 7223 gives 39.64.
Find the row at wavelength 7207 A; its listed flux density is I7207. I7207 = 38.11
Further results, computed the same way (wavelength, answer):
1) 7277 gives 42.11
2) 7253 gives 40.78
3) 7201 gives 41.73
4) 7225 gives 42.49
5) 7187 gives 38.49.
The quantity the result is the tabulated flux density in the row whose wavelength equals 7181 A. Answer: 38.93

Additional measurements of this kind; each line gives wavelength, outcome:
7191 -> 41.42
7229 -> 41.78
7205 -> 41.97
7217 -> 41.71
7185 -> 40.94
